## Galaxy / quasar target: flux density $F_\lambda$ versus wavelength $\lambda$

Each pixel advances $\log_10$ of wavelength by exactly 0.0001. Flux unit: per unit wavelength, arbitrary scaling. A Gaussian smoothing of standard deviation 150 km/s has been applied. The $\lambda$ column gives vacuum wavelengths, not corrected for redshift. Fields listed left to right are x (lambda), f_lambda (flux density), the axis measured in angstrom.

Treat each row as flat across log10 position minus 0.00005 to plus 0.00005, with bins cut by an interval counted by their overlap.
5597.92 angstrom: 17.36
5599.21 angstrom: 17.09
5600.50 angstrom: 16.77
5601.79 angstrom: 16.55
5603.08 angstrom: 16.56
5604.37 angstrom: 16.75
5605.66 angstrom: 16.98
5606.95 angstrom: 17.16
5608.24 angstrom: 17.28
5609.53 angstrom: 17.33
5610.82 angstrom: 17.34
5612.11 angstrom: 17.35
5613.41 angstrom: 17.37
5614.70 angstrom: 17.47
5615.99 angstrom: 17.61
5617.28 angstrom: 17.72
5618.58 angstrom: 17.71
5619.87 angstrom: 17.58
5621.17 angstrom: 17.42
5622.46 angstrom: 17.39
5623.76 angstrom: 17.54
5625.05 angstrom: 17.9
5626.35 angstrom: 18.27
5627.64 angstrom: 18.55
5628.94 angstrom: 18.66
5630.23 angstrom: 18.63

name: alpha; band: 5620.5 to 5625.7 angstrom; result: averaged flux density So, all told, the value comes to 17.5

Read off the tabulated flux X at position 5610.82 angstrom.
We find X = 17.34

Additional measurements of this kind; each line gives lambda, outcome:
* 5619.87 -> 17.58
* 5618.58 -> 17.71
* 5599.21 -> 17.09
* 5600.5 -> 16.77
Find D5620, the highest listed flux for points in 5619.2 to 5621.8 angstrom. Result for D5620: 17.58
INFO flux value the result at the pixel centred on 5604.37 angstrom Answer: 16.75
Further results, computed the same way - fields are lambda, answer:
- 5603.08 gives 16.56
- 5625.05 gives 17.9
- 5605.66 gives 16.98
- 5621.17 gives 17.42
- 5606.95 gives 17.16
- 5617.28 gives 17.72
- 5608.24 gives 17.28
